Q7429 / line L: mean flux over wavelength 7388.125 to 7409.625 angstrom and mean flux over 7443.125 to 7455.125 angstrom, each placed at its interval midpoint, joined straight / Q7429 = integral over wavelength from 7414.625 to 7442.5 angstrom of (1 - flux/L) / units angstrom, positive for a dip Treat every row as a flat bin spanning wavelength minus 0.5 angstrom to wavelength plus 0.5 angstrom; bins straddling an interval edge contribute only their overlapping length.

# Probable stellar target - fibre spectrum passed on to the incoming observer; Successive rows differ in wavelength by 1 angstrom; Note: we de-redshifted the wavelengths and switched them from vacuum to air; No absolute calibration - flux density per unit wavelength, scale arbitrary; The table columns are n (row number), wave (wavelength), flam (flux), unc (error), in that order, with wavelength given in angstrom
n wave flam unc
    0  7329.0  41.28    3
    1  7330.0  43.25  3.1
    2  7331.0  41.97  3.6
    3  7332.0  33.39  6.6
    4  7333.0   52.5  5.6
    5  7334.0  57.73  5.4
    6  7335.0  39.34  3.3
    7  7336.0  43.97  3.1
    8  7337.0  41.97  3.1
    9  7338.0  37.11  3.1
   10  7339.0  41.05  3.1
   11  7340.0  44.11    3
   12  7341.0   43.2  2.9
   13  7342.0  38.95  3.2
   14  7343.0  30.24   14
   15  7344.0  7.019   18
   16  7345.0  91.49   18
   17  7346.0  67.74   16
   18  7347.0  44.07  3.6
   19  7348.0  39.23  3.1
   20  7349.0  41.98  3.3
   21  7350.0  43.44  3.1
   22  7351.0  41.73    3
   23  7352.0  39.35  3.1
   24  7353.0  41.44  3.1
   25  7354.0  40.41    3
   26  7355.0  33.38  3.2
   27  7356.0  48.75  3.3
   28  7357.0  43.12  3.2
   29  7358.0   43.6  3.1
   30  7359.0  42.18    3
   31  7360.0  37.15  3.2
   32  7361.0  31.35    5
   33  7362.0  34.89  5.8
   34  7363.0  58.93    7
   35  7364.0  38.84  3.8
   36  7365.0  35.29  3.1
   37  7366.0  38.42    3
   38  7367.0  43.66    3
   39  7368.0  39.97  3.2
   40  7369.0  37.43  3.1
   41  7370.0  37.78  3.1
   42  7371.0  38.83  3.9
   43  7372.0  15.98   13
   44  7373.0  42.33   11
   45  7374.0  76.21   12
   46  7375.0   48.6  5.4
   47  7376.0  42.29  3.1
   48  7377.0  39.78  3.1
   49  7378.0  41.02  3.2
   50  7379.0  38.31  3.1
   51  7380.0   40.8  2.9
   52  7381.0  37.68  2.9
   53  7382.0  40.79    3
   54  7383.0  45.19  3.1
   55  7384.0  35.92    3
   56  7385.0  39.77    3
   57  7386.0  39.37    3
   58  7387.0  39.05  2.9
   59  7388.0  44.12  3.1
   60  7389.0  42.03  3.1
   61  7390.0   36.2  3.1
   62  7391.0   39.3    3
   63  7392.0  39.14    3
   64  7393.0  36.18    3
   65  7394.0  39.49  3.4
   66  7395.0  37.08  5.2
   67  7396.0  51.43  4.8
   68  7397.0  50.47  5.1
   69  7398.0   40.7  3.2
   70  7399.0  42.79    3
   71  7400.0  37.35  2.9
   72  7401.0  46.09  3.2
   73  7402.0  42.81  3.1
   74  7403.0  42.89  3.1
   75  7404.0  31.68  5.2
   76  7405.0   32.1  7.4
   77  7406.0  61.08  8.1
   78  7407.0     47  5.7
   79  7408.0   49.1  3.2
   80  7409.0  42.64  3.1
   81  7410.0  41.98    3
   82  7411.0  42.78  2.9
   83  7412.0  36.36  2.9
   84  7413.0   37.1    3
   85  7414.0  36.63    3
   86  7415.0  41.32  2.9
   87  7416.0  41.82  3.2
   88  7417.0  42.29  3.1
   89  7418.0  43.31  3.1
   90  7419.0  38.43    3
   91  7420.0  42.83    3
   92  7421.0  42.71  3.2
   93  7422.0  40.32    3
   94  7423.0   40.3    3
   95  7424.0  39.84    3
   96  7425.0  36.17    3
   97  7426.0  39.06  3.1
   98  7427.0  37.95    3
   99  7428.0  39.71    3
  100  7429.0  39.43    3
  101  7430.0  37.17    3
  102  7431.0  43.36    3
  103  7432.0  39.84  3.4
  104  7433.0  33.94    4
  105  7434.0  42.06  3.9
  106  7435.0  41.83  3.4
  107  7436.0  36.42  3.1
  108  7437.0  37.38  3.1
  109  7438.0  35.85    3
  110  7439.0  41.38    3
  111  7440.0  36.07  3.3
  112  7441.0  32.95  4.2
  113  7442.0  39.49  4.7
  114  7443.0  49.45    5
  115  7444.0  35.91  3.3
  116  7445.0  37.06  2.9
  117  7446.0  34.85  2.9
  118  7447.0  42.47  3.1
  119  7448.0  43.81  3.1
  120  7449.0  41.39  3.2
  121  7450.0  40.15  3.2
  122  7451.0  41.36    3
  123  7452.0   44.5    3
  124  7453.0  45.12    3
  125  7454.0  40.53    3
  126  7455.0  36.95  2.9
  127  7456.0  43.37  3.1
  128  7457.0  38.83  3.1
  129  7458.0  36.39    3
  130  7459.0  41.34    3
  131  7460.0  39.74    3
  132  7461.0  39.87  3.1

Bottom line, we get 1.3 angstrom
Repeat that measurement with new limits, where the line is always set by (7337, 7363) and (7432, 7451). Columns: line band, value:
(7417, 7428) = -0.1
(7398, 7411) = -0.9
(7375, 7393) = 0.4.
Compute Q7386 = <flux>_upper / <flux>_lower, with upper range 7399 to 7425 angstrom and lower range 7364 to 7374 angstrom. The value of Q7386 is 1.07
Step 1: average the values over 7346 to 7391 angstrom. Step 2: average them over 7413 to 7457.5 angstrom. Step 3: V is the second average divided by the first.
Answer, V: 0.97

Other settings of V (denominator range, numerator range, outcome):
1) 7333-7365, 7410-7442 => 0.92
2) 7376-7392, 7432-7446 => 0.96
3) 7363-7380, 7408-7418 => 0.99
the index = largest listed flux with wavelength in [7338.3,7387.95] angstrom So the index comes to 91.49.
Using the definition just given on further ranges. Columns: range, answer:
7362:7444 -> 76.21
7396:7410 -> 61.08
